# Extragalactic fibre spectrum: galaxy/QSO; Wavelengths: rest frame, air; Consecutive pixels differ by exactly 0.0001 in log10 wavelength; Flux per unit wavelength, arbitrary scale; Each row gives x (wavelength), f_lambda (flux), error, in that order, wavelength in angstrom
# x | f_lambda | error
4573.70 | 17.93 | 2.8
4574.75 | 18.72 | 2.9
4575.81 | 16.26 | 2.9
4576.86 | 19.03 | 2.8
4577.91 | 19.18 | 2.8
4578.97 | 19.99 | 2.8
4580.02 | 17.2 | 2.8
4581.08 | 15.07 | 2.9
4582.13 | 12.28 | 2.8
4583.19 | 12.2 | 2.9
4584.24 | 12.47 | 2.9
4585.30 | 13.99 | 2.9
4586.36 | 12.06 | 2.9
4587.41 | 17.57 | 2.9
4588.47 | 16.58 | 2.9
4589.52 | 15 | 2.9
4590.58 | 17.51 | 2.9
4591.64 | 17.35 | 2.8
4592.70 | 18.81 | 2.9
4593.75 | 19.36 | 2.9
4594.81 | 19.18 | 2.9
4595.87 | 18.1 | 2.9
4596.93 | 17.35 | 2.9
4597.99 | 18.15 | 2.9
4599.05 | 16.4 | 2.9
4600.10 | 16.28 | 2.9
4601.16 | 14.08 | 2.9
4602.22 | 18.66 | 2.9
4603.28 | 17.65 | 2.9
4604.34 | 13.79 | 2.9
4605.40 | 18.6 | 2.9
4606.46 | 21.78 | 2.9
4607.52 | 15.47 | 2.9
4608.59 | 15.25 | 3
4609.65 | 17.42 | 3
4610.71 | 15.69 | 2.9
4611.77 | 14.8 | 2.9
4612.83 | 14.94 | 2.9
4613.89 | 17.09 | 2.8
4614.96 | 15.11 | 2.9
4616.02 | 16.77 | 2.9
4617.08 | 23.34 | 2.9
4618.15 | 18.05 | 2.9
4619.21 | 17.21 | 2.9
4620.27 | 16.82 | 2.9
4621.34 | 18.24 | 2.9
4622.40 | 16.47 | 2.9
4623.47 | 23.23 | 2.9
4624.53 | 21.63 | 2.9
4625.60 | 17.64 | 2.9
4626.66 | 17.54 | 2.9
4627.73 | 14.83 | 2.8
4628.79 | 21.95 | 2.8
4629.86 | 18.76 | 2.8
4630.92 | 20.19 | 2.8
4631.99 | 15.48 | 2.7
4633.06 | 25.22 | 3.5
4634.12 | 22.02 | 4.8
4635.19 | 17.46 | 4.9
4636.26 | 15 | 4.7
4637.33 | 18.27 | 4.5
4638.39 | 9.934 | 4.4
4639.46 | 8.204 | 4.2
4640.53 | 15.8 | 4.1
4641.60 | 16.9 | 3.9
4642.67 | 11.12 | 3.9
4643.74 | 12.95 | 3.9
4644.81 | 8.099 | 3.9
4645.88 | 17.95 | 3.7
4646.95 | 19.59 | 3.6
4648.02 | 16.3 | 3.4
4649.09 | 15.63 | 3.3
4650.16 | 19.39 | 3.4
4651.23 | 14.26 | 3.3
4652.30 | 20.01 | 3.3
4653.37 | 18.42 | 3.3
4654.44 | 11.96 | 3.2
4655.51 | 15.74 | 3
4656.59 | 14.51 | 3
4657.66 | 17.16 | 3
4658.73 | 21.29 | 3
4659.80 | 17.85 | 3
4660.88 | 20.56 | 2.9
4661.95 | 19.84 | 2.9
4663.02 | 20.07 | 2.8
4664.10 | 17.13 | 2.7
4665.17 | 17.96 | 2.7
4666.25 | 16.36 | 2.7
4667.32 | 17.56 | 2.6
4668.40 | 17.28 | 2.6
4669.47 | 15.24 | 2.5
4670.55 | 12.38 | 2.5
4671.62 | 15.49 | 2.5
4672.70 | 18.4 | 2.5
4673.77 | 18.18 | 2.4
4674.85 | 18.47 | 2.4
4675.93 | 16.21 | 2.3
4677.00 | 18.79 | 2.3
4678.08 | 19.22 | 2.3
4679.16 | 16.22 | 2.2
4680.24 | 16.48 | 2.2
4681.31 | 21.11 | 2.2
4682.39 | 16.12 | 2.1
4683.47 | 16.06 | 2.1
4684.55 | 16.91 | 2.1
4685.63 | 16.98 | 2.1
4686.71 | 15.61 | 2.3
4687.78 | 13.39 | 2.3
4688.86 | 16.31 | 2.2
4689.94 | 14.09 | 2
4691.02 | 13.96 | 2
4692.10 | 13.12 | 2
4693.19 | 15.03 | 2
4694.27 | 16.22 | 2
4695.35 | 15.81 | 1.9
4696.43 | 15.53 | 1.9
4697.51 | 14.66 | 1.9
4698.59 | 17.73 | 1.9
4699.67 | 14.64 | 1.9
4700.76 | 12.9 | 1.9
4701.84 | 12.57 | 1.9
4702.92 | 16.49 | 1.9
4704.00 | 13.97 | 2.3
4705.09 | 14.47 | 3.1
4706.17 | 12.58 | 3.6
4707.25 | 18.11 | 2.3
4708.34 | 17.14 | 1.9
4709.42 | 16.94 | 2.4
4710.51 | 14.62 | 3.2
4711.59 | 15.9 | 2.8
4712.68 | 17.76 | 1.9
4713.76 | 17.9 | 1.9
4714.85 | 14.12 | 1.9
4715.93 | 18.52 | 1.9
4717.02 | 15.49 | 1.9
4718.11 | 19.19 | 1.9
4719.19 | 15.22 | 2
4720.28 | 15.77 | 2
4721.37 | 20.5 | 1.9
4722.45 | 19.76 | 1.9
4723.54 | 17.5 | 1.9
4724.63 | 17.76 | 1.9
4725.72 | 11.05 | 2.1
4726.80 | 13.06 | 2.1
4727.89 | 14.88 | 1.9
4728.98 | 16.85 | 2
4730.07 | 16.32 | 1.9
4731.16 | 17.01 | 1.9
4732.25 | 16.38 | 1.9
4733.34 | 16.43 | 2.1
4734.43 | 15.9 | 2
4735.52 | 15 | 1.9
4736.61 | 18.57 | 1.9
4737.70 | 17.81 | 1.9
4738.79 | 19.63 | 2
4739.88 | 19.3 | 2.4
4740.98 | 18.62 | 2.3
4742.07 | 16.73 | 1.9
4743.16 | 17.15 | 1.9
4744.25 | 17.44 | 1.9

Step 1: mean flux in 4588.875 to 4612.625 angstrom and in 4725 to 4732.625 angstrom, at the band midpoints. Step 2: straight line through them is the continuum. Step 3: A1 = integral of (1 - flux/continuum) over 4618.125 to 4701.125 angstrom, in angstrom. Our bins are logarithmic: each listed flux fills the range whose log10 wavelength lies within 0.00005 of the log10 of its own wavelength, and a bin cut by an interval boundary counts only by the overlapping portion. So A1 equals -2.90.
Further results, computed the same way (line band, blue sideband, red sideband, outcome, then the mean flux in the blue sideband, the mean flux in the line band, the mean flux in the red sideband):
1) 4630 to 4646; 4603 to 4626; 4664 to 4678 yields 1.5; 17.6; 15.7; 17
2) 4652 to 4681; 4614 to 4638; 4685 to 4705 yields -1.6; 18.6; 17.4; 14.9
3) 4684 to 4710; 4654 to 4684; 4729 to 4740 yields 3.0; 17.3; 15.2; 17.1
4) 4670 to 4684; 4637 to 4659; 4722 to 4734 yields -1.4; 15.3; 17.2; 16.1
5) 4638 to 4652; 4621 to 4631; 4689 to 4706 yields 2.7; 19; 14.5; 14.7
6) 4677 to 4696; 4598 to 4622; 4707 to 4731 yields 0.7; 17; 16.1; 16.5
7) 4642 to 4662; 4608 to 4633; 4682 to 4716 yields 0.6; 17.9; 16.4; 15.5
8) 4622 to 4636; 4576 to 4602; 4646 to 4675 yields -2.0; 16.5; 19.4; 17.3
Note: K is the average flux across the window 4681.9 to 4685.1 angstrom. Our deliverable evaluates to 16.3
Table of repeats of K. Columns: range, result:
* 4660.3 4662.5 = 20.2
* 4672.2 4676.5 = 17.8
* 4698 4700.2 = 16.2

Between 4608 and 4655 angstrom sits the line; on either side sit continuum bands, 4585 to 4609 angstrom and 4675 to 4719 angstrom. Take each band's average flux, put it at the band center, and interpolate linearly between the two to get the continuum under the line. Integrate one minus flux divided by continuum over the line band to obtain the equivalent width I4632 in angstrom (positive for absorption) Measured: -0.74 angstrom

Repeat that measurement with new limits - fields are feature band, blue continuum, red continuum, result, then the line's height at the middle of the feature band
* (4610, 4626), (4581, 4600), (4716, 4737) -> -1.6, 16.2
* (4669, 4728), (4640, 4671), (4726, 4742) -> 2.1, 16.7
